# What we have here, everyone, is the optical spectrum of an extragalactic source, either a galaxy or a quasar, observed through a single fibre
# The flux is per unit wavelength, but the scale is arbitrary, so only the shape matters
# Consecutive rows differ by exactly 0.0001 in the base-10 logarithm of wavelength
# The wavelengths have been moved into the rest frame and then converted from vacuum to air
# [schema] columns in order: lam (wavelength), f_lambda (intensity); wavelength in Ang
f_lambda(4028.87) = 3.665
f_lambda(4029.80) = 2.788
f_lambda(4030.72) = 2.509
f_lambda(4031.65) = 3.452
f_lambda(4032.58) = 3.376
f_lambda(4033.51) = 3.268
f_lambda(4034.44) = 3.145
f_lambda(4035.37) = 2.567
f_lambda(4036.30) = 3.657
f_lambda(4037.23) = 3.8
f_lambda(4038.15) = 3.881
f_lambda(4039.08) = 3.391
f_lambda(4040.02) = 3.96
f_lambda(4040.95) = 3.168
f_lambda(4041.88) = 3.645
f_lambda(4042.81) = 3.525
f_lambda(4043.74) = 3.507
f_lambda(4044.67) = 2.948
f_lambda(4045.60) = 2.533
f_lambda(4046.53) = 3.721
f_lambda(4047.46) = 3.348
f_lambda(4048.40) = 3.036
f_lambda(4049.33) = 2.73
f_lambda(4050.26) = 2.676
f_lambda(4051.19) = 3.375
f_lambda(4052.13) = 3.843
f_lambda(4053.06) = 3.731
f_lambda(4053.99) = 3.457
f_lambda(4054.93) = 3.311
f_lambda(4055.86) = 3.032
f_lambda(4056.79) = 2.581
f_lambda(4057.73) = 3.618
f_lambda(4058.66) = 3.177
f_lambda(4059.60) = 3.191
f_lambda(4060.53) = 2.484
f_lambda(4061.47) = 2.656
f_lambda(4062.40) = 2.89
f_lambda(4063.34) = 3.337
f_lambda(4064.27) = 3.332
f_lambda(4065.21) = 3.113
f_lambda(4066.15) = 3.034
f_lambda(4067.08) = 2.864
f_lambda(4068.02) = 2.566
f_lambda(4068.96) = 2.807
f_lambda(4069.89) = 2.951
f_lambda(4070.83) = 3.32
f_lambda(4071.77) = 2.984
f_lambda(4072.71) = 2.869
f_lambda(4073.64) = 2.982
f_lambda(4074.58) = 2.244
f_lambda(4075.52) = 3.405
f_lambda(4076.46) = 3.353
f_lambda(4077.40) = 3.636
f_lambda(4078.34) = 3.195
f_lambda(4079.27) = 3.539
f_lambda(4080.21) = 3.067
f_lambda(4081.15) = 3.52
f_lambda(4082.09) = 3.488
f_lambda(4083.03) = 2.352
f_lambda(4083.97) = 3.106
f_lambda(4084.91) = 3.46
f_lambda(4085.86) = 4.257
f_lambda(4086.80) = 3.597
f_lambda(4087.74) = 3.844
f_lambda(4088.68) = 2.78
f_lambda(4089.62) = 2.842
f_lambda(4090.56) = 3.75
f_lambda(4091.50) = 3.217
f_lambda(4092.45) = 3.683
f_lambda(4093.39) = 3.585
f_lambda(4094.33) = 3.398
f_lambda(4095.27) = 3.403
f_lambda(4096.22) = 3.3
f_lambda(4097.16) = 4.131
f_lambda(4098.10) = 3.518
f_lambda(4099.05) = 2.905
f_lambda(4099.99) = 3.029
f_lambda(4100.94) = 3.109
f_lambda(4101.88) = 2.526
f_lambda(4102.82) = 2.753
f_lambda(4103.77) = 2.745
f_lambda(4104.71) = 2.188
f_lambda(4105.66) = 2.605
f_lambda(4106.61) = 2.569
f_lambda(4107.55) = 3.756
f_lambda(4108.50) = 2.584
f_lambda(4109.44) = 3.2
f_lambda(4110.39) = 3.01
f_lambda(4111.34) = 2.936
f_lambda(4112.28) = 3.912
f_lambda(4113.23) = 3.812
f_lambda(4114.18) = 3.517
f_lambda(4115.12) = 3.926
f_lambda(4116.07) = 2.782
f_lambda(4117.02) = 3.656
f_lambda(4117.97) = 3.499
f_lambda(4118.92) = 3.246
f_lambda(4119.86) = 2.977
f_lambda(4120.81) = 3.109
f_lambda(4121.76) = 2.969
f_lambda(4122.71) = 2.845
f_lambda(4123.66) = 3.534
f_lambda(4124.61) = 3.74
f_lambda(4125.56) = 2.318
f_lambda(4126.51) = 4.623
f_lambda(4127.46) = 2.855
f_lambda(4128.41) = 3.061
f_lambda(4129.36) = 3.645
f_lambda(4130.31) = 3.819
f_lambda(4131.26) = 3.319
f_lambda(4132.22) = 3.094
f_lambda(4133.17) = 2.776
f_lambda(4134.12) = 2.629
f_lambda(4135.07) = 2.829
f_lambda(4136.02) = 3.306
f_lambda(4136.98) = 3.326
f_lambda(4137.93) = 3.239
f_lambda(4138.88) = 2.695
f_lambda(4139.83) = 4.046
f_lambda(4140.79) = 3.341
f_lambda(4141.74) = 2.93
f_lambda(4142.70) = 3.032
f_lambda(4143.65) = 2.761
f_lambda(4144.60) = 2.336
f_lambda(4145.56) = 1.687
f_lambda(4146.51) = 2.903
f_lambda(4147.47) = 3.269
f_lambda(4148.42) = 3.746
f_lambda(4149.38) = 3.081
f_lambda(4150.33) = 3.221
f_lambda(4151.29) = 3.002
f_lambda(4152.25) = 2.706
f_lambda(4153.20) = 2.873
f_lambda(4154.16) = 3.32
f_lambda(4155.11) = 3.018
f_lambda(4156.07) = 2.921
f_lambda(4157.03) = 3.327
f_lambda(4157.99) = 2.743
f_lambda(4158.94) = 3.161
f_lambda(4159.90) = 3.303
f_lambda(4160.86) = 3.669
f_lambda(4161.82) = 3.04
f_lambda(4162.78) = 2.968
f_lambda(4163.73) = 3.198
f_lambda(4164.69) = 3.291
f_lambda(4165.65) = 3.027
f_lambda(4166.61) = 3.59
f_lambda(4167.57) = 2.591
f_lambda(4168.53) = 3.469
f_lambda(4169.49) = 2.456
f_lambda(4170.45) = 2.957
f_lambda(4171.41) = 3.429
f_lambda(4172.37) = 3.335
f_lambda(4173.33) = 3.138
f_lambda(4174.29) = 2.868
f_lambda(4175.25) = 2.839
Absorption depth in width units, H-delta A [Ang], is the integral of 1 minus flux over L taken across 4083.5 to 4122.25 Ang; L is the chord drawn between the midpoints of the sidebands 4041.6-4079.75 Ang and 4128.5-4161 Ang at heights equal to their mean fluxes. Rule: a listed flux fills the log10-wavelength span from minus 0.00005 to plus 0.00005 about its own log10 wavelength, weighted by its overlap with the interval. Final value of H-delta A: -1.7 Ang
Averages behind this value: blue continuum 3.13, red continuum 3.08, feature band 3.25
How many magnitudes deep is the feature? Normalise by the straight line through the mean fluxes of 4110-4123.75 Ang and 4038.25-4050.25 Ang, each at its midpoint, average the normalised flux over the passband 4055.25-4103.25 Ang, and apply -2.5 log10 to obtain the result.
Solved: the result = 0.04 mag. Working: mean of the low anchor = 3.29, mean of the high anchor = 3.31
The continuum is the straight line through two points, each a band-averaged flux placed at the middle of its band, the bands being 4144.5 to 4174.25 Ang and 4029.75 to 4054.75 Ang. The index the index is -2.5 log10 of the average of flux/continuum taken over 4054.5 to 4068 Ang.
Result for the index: 0.08 mag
